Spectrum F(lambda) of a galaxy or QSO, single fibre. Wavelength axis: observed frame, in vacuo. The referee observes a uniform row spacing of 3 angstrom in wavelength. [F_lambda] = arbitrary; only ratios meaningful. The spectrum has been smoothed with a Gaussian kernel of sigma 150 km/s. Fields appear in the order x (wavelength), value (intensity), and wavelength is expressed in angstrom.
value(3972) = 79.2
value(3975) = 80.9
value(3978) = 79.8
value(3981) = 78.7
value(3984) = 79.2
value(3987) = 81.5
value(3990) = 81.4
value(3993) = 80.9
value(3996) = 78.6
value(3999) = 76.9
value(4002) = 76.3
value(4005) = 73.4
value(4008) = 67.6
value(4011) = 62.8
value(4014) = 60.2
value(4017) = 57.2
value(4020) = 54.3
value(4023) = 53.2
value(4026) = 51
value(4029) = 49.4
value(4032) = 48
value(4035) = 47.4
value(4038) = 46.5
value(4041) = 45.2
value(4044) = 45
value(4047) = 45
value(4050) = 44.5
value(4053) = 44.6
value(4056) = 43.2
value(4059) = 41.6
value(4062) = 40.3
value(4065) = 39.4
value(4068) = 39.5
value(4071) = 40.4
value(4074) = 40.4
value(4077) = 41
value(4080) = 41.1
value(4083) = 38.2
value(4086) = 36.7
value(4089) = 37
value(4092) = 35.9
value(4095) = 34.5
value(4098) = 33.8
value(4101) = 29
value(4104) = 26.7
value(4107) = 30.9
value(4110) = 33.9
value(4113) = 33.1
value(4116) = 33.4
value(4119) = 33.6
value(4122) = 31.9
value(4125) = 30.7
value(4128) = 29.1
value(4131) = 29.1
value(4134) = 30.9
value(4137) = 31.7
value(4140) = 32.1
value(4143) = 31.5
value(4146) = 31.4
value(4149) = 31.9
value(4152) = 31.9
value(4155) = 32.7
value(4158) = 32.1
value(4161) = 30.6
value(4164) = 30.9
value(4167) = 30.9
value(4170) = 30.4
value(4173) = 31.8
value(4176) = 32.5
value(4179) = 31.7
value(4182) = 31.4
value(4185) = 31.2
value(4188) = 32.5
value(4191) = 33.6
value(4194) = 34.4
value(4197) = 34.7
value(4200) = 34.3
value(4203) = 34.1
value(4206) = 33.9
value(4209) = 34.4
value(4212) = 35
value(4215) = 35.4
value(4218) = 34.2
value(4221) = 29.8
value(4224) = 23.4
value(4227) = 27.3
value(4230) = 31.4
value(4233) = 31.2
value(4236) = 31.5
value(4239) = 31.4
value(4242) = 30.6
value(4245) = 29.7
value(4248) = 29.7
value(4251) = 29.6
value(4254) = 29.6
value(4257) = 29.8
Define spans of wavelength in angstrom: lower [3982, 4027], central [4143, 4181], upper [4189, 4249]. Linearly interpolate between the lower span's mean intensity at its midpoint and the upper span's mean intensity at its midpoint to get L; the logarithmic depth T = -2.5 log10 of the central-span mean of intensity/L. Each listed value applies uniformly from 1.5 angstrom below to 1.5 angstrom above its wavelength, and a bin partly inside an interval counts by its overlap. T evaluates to 0.31 mag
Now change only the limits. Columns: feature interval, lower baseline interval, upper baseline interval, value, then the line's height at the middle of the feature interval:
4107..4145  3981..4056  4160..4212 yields 0.32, 42.6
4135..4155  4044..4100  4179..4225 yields 0.13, 36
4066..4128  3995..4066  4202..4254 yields 0.30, 46.2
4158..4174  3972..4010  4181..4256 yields 0.34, 42.4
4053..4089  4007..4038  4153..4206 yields 0.18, 47.7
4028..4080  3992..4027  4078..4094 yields 0.14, 49.6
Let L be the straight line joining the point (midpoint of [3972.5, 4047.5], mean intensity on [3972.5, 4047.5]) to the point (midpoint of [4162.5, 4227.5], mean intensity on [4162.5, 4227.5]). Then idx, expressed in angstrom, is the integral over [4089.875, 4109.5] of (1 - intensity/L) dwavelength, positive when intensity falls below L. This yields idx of 6.75 angstrom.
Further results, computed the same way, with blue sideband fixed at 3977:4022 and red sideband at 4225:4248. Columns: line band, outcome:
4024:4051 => 7.63 angstrom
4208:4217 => -0.11 angstrom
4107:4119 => 4.37 angstrom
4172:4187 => 3.20 angstrom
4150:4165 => 4.27 angstrom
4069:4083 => 4.36 angstrom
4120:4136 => 6.14 angstrom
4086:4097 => 3.96 angstrom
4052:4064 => 3.82 angstrom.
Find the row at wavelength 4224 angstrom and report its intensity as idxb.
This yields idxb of 23.4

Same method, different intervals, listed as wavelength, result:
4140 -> 32.1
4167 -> 30.9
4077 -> 41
